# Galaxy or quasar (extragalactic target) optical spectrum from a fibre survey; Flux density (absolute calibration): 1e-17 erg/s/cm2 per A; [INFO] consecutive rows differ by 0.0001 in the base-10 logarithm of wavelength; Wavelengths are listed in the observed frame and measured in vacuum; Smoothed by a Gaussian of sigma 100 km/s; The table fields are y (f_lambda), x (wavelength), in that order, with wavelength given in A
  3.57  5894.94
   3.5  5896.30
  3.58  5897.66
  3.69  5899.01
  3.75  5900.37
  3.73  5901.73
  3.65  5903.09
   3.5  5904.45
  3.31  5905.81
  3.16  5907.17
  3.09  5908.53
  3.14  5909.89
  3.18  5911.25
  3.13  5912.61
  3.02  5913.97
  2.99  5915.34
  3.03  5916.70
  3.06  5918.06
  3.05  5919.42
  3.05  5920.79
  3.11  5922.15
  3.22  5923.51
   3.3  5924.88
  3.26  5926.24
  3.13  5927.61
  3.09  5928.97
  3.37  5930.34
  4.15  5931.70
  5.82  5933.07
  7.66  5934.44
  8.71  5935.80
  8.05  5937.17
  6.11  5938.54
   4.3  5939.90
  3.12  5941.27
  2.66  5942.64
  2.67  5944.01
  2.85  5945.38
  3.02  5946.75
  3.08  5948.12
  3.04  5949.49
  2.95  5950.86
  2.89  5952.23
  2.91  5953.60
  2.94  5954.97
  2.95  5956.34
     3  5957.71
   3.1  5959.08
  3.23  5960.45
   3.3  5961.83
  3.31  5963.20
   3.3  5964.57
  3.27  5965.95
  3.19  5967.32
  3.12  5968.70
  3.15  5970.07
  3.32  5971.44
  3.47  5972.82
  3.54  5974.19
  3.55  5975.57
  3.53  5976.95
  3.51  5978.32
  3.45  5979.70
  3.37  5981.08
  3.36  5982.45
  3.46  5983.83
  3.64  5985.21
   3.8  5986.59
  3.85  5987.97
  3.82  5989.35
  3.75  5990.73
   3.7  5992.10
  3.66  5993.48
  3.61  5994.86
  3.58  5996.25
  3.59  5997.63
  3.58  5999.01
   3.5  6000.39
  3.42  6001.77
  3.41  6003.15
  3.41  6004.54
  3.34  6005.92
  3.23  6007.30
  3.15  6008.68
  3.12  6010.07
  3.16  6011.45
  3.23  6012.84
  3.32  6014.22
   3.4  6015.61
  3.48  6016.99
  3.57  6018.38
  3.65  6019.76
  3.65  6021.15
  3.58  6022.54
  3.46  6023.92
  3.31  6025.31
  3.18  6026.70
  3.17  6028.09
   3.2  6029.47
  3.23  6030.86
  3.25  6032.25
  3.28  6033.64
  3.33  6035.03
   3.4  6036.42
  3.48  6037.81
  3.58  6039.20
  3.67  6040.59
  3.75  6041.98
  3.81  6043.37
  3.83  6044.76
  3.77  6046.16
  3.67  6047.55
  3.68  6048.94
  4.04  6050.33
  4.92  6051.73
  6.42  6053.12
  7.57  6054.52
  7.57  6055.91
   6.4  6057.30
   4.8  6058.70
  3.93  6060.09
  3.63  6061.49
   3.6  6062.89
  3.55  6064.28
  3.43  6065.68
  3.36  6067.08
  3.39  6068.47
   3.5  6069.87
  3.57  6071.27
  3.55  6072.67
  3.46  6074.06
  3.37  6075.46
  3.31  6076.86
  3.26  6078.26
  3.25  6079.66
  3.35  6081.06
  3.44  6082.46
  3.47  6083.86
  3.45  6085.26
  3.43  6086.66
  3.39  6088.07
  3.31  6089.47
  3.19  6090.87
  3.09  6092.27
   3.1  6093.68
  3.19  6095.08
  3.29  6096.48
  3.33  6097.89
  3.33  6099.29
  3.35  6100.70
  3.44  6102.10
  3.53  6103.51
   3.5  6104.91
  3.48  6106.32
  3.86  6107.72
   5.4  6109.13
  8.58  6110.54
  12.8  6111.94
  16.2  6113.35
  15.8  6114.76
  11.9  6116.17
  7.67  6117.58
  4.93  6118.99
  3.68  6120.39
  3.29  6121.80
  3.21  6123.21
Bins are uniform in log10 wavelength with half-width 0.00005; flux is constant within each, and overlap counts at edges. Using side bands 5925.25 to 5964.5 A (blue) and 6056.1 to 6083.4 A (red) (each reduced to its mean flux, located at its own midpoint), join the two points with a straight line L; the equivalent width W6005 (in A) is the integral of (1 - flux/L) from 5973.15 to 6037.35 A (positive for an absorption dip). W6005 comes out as 6.1 A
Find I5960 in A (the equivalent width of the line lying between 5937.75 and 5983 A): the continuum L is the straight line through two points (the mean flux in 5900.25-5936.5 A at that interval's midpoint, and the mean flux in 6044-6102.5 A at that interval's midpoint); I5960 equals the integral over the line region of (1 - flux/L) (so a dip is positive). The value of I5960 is 5.6 A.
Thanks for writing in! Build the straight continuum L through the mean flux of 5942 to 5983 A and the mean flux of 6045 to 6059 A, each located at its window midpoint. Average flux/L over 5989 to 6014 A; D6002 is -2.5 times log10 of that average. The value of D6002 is 0.176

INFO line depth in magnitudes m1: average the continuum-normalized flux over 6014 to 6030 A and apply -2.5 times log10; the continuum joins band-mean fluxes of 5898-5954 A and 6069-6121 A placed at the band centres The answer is 0.27 mag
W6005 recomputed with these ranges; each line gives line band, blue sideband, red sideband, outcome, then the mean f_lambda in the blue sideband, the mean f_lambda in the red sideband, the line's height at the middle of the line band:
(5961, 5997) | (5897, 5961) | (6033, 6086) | 2.7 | 3.64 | 3.97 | 3.76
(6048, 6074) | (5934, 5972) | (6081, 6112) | -3.9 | 3.73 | 3.94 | 3.89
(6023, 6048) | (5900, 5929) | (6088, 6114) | 5.0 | 3.22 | 4.93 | 4.33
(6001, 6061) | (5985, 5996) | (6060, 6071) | -4.1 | 3.73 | 3.53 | 3.62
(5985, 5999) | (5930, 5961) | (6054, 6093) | 1.0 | 4.04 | 3.86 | 3.97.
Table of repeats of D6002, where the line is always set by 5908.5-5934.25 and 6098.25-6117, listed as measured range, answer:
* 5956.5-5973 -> 0.318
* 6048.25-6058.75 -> 0.077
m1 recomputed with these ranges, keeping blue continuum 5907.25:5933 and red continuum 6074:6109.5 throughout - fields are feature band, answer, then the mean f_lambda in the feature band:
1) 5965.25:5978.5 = -0.02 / 3.36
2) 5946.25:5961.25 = 0.09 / 3.01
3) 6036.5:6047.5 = -0.09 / 3.68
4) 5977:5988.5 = -0.07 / 3.55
